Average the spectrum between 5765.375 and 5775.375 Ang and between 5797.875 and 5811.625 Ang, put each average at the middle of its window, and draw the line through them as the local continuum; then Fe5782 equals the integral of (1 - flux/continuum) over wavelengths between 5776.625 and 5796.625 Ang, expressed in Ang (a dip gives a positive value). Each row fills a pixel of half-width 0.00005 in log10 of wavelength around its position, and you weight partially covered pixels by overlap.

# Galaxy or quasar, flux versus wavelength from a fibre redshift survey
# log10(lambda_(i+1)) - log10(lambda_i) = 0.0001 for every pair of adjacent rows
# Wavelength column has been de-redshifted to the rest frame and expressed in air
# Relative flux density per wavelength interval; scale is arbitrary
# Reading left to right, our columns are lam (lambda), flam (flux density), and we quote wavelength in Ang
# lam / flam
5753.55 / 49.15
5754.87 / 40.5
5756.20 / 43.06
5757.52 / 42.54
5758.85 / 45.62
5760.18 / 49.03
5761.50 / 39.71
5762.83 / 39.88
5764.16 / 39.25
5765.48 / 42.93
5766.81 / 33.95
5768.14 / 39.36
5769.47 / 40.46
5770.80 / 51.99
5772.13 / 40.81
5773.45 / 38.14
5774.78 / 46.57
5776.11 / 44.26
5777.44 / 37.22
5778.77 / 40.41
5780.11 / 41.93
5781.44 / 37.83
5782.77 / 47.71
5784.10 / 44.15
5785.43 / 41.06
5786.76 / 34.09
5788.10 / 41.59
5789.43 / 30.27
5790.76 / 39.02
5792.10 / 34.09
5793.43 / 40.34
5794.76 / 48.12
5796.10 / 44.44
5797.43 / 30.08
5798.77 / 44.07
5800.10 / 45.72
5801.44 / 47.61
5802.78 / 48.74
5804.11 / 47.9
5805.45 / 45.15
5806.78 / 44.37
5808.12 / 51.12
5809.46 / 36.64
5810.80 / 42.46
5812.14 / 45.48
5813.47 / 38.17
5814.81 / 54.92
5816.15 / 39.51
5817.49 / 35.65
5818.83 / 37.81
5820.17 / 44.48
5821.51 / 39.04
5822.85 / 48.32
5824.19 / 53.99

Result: 1.5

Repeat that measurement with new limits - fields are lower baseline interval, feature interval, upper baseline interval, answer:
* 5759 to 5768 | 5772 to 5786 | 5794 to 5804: 0.18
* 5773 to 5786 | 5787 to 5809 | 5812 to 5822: -0.30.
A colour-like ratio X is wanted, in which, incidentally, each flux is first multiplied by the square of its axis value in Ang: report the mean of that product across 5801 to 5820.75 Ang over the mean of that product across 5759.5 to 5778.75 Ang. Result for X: 1.07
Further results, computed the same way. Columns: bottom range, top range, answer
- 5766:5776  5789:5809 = 1.04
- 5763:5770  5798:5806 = 1.20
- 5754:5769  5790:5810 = 1.05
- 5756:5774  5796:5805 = 1.06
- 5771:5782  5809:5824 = 1.04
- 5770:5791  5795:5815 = 1.09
